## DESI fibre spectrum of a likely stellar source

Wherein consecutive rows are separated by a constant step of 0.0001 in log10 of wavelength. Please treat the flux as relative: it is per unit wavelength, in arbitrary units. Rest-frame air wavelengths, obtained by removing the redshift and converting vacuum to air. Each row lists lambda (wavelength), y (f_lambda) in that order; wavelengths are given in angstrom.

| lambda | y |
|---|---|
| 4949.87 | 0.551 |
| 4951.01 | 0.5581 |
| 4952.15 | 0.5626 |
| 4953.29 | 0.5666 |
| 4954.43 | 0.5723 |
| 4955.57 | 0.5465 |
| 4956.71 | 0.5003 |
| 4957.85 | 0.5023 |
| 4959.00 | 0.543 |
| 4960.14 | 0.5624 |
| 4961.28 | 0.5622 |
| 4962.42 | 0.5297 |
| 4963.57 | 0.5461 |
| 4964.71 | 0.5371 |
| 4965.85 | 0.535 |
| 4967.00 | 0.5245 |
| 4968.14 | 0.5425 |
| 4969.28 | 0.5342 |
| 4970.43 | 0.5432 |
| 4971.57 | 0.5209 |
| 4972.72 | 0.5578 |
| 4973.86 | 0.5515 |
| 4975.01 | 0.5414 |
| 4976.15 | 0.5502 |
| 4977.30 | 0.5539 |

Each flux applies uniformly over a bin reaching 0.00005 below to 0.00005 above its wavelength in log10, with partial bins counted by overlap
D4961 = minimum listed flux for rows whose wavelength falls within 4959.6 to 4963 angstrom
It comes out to 0.5297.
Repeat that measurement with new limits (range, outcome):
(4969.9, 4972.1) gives 0.5209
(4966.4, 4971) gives 0.5245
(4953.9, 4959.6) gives 0.5003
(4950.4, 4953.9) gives 0.5581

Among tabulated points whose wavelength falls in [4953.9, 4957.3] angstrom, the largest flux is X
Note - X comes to 0.5723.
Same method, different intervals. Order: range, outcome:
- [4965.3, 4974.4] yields 0.5578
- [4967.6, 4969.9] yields 0.5425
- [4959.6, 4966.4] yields 0.5624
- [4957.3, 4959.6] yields 0.543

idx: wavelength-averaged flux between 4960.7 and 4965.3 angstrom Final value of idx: 0.544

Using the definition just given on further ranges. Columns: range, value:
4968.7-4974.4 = 0.542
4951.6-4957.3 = 0.55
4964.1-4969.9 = 0.535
